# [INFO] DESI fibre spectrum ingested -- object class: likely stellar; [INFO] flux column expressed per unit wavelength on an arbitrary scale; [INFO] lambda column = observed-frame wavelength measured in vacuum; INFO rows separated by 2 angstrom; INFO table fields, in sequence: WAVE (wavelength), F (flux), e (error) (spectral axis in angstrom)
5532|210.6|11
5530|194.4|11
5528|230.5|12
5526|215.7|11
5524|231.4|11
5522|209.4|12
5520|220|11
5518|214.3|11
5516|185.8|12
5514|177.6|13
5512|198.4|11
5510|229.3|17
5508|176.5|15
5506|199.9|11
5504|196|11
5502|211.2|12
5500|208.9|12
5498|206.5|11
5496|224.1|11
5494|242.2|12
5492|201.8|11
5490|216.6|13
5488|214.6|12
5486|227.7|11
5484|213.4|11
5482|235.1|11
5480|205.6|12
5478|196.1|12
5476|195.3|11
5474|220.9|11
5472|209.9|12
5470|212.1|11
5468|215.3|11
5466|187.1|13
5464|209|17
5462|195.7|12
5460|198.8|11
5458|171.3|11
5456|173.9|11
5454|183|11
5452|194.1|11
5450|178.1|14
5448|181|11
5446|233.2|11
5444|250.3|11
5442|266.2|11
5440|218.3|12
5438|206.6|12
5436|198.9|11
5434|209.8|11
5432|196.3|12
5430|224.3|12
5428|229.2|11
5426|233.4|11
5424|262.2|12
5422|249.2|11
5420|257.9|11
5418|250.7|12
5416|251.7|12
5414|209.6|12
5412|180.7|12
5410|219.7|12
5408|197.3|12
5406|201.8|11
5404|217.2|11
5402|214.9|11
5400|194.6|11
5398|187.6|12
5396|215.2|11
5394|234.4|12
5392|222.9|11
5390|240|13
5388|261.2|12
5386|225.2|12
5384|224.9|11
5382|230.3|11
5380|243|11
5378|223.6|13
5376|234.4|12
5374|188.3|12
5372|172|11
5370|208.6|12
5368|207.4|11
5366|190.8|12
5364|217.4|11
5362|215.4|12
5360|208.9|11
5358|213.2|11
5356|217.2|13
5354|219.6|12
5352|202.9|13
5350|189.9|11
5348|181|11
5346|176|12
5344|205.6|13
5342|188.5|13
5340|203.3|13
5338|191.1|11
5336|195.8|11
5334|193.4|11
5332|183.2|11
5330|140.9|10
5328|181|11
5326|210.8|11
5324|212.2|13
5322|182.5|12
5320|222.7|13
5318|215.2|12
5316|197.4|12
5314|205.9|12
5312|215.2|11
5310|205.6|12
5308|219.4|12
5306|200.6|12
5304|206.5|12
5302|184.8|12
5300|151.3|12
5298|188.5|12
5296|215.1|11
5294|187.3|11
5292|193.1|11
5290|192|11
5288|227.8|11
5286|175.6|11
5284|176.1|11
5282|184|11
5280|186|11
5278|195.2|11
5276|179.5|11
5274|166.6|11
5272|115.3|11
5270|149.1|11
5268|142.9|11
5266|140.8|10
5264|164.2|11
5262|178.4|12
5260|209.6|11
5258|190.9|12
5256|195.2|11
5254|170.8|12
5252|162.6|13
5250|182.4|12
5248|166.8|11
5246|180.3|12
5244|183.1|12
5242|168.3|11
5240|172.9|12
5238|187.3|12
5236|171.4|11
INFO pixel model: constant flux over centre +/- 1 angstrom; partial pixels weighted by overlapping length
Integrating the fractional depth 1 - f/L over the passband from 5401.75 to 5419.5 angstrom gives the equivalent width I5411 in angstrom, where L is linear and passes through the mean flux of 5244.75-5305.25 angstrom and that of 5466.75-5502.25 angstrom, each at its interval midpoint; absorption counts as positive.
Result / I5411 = -1.4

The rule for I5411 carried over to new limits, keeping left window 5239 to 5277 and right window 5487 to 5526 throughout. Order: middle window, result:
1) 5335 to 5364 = -2.7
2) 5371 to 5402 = -4.9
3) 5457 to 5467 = 0.5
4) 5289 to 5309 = -2.0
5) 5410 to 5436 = -4.3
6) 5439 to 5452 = -1.3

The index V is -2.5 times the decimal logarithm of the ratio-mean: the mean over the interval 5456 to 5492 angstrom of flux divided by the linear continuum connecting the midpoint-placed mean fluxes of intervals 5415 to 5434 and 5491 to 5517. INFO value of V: 0.05 mag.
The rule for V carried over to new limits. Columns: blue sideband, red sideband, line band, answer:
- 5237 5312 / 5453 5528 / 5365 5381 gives -0.08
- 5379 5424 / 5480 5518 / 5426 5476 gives 0.05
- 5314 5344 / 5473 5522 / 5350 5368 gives -0.06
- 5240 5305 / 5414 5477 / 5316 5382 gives -0.04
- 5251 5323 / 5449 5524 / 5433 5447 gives -0.13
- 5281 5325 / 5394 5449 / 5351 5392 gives -0.03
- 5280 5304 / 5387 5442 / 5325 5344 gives 0.07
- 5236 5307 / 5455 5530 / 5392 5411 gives -0.08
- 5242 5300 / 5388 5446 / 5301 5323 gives -0.08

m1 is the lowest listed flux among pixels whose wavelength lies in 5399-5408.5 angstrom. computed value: 194.6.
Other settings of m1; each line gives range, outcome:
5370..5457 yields 172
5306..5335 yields 140.9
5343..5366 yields 176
